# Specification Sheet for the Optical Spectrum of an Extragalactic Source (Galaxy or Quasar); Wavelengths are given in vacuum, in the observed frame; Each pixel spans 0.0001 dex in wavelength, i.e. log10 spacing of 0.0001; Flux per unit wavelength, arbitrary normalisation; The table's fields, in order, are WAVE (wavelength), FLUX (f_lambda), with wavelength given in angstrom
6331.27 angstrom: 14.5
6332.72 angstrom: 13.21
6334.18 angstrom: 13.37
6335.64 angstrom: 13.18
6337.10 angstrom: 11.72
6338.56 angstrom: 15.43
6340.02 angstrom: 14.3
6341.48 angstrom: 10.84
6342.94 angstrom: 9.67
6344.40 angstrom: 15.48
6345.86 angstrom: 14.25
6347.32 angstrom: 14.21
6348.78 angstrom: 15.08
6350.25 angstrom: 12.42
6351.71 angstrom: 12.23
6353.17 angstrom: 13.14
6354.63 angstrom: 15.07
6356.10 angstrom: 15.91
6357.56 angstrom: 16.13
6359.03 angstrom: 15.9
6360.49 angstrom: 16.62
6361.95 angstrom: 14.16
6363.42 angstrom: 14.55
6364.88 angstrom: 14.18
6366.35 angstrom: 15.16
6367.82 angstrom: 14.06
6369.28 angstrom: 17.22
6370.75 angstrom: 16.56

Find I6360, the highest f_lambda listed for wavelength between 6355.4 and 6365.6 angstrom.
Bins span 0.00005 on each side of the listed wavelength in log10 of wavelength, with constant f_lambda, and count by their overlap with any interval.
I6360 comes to 16.62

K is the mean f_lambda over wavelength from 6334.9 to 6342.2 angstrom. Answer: 13.1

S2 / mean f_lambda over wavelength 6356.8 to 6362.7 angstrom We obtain 15.7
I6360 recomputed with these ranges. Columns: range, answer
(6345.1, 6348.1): 14.25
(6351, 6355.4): 15.07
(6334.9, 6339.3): 15.43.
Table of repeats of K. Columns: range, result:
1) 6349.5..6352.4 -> 12.3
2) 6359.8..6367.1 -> 14.9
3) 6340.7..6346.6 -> 12.6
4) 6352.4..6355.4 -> 14.1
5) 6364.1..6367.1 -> 14.7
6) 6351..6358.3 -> 14.5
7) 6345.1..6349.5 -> 14.5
